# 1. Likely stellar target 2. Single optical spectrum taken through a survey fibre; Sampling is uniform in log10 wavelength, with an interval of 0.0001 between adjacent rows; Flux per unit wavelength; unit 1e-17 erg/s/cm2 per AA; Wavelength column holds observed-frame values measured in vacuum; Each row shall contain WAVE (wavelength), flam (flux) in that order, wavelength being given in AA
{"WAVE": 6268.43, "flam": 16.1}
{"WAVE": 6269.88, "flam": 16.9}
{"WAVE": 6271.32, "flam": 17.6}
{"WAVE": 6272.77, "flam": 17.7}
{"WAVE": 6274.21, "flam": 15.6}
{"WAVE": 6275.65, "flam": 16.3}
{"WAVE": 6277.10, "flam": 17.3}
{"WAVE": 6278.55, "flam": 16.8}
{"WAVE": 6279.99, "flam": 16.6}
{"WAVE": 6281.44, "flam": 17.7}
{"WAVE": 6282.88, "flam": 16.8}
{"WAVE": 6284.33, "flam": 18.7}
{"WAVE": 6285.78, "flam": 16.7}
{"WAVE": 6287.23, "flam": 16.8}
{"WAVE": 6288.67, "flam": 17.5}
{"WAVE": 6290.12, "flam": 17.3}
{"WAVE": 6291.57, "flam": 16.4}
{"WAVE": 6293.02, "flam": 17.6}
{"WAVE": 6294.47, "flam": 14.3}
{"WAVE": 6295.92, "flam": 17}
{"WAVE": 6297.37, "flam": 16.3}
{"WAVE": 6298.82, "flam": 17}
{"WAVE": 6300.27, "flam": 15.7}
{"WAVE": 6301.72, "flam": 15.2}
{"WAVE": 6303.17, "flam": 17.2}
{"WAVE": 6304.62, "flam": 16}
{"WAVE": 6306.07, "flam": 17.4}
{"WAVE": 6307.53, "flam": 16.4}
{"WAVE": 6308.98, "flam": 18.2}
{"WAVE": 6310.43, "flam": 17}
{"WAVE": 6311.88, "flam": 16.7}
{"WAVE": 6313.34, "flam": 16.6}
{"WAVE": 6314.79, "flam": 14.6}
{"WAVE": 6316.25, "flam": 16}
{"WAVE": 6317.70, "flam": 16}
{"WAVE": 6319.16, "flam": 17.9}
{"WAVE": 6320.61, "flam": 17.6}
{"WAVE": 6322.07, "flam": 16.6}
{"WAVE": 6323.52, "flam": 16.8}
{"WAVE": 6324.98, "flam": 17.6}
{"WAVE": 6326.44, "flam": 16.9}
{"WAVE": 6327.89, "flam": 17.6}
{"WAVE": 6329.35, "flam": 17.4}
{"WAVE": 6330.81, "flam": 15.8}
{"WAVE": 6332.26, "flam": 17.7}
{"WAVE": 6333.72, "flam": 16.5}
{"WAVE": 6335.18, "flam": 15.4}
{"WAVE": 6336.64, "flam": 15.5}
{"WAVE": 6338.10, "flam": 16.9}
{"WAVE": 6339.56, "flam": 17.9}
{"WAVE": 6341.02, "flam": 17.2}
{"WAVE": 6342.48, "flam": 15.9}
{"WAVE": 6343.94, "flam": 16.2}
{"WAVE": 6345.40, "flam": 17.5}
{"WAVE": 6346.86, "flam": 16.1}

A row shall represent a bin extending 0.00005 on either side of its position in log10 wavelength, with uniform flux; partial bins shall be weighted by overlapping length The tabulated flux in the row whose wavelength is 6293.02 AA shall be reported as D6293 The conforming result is 17.6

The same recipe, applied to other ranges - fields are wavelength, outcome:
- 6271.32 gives 17.6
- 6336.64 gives 15.5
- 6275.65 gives 16.3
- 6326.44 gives 16.9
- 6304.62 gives 16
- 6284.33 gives 18.7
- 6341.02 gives 17.2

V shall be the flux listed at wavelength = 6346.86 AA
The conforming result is 16.1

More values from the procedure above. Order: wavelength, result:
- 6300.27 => 15.7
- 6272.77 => 17.7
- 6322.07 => 16.6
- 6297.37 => 16.3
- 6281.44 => 17.7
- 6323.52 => 16.8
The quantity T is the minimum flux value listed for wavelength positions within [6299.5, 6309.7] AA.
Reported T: 15.2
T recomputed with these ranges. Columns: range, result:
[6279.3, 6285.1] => 16.6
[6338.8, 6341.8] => 17.2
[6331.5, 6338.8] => 15.4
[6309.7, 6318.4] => 14.6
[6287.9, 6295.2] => 14.3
